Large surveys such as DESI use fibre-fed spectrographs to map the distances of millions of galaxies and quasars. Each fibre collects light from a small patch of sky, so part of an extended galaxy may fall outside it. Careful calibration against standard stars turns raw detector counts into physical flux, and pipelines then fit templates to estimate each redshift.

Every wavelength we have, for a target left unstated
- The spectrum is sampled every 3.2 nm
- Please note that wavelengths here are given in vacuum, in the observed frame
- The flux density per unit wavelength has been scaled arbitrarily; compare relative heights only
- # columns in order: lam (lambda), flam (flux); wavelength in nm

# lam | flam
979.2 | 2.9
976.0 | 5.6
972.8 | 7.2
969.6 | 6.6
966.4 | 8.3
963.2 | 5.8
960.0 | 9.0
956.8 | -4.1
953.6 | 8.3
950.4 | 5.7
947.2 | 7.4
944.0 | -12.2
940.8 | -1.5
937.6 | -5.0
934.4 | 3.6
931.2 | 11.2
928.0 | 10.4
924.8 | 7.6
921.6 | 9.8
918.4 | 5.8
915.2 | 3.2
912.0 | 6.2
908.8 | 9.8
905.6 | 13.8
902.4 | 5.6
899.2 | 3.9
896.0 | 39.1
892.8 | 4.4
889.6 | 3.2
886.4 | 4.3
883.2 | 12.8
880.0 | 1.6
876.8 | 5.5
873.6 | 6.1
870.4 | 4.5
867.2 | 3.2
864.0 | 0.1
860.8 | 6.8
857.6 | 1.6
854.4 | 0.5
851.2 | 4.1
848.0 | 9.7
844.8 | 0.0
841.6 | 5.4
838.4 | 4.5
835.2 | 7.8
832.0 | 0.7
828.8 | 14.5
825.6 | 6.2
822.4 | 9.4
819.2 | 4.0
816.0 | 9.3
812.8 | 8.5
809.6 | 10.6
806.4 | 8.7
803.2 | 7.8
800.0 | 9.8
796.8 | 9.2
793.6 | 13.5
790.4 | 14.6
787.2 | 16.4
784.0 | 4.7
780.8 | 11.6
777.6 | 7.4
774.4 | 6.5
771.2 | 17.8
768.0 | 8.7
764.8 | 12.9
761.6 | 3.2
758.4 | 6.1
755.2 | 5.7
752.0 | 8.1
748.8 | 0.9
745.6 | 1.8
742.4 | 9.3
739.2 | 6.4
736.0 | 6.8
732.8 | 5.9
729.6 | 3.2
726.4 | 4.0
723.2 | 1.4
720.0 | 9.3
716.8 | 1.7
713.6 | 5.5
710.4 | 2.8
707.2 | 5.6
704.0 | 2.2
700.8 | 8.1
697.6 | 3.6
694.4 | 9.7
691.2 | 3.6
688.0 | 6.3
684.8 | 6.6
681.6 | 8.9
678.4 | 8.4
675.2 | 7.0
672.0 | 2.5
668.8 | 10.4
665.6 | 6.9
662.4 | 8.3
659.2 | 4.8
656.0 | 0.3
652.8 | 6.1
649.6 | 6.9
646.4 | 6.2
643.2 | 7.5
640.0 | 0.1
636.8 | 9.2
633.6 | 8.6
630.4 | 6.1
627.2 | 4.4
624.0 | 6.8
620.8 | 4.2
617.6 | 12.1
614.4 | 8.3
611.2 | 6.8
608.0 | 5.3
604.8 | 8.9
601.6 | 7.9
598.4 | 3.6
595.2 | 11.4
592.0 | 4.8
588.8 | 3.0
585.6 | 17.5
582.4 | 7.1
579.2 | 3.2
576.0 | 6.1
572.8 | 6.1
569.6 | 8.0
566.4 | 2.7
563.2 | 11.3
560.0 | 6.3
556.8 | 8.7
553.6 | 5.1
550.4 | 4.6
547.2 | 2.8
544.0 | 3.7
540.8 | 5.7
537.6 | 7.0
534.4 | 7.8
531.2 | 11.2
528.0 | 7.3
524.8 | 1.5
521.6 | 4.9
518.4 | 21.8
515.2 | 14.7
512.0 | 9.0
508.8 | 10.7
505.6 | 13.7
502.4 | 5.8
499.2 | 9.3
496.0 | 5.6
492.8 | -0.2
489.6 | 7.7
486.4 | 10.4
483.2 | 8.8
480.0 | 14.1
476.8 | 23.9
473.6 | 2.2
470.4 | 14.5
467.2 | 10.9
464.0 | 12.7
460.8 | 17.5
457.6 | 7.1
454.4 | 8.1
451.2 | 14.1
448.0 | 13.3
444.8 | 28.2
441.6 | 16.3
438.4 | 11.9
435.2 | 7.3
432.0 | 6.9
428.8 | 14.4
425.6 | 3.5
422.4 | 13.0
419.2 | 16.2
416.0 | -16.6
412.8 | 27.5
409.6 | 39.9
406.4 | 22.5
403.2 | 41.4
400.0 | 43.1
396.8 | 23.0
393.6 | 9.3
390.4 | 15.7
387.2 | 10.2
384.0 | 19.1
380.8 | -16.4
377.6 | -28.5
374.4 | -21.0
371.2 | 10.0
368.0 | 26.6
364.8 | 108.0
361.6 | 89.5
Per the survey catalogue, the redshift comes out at 1.41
